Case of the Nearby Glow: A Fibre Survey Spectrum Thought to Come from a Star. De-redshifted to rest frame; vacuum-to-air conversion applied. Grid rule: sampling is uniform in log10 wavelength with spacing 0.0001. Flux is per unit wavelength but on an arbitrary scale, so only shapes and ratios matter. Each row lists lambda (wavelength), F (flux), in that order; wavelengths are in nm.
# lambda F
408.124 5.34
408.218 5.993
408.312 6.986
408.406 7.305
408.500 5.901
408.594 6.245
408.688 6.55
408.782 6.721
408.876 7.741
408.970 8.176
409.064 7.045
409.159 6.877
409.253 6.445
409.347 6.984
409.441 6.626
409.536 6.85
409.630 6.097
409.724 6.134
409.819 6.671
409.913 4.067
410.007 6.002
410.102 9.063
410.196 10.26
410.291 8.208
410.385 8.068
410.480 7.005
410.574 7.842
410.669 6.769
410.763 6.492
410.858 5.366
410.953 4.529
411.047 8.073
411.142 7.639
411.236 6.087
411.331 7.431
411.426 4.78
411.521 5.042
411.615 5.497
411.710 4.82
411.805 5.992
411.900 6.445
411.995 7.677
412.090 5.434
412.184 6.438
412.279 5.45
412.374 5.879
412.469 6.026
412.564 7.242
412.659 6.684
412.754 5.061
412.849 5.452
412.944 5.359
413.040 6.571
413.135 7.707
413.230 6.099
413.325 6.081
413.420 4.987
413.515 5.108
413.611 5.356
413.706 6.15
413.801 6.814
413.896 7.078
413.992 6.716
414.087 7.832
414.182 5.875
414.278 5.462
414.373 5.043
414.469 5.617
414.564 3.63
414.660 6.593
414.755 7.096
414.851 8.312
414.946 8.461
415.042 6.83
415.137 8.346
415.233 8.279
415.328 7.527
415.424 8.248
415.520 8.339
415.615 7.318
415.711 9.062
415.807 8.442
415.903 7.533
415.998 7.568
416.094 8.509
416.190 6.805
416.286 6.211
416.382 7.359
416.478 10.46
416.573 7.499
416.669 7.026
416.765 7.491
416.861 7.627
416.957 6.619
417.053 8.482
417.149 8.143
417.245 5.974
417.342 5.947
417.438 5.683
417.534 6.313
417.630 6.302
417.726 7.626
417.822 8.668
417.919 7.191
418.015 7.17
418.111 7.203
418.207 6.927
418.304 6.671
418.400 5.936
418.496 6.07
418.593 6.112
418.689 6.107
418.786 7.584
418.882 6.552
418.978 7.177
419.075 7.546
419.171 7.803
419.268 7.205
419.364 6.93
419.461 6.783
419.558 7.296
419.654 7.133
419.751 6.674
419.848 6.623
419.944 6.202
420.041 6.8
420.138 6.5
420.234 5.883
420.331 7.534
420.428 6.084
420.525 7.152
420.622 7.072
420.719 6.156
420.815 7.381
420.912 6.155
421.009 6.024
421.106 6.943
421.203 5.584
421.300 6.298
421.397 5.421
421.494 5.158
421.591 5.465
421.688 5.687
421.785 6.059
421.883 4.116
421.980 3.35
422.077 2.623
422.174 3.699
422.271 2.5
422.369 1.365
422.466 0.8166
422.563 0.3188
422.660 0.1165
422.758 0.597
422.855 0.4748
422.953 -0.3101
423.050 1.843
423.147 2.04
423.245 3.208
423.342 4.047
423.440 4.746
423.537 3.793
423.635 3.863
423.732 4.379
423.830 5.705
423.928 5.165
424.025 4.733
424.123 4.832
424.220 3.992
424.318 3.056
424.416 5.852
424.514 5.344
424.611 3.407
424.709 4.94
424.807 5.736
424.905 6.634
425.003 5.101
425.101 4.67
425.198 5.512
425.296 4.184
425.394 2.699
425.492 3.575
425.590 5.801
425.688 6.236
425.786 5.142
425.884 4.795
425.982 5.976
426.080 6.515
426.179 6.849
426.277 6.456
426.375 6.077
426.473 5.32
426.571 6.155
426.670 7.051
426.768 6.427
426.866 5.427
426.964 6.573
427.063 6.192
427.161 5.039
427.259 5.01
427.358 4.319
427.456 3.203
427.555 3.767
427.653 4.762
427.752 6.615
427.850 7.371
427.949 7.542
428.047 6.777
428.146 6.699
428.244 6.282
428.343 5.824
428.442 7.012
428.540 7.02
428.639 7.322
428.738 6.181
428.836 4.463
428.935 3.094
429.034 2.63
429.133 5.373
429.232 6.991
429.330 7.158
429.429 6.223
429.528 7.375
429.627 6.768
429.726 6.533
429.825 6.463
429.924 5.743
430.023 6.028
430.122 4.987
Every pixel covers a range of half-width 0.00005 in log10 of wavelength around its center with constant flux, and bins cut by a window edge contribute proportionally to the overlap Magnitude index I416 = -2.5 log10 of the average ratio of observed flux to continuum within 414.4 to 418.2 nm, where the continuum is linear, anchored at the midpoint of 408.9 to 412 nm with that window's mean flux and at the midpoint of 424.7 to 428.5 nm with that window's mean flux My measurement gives -0.17 mag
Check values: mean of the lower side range 6.69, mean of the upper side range 5.66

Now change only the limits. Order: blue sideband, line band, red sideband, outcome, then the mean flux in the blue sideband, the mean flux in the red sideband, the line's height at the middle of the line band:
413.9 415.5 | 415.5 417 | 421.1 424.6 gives -0.23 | 6.9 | 3.65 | 6.28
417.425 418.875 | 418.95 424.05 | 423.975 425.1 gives 0.20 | 6.79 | 4.87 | 5.78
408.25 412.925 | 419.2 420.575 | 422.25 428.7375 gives -0.24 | 6.57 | 4.73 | 5.42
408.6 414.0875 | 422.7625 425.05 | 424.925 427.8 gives 0.36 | 6.5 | 5.37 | 5.56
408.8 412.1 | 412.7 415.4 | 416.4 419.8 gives 0.08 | 6.71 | 7.09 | 6.88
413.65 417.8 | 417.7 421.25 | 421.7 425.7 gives -0.23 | 7.18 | 3.68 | 5.53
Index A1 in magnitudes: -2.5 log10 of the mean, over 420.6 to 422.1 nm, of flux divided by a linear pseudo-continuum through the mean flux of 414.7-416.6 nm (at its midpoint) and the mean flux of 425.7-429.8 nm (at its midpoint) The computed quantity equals 0.24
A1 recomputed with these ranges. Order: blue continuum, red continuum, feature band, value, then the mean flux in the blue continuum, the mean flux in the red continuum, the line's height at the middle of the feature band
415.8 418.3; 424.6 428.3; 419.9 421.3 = 0.02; 7.31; 5.57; 6.65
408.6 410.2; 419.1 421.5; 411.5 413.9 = 0.13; 6.85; 6.63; 6.79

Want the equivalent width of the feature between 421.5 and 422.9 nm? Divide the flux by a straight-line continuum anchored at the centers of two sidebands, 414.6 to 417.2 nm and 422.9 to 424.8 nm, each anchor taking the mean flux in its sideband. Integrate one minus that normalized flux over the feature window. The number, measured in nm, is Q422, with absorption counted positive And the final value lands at 0.62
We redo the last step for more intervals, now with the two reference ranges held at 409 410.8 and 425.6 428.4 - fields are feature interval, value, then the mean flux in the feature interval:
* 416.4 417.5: -0.131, 7.35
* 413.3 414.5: 0.134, 6.01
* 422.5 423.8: 0.817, 2.28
